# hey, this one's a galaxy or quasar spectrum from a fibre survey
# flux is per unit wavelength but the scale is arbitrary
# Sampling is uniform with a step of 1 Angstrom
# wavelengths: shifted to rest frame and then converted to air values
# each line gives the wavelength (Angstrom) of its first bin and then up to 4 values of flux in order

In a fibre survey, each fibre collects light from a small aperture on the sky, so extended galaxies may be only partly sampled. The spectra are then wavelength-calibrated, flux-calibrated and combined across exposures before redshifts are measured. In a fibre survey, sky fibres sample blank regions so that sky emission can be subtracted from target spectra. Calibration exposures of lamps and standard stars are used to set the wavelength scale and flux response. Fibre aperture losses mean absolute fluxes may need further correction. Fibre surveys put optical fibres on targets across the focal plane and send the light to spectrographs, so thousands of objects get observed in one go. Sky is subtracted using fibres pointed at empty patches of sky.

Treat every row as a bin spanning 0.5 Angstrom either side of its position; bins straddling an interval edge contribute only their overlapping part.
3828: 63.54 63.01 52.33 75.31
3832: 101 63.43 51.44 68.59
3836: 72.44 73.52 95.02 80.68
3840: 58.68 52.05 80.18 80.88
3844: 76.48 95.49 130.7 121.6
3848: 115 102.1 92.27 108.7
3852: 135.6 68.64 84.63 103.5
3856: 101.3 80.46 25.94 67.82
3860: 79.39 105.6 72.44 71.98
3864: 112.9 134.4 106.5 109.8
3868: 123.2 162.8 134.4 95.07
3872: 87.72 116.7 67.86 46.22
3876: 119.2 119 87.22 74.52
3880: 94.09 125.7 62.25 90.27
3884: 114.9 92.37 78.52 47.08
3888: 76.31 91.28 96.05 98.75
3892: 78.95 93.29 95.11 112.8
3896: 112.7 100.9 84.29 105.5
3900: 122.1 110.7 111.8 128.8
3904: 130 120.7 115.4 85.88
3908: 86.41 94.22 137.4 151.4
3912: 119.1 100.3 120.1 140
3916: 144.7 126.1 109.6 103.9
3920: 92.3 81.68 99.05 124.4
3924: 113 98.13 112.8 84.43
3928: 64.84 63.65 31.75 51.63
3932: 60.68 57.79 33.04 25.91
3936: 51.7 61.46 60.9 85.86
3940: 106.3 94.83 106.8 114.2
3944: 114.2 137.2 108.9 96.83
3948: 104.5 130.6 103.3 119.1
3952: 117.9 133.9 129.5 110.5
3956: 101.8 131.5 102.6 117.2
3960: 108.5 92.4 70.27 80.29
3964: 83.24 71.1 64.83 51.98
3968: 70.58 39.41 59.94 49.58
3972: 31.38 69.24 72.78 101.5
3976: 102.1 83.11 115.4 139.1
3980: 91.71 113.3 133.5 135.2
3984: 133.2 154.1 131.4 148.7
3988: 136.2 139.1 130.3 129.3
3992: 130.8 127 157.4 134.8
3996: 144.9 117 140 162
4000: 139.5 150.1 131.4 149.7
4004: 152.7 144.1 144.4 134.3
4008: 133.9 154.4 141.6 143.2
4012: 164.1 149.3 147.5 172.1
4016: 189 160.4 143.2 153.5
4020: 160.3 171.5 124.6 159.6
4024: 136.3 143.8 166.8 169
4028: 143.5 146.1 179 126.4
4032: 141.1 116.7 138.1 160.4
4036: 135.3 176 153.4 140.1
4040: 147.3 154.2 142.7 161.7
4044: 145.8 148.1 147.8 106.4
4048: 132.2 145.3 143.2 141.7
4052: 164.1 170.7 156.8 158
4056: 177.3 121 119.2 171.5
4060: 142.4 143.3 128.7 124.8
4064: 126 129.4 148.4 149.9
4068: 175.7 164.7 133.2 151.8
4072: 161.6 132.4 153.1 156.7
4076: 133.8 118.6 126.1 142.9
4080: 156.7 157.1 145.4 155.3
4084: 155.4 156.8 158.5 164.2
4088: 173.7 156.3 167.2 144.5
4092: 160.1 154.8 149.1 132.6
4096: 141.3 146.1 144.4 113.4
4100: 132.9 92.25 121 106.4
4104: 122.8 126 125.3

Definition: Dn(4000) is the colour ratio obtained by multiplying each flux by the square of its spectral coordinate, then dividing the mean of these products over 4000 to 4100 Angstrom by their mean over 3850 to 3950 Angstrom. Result 1.7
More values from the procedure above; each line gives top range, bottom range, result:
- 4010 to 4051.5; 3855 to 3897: 1.71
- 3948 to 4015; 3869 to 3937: 1.28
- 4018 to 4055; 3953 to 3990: 1.54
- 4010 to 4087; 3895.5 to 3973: 1.65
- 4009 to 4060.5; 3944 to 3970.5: 1.59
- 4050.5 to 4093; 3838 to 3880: 1.75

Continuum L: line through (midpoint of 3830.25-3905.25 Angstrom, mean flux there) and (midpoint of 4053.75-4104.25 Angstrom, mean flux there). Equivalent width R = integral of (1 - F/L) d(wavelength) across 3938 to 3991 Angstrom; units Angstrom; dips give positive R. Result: 6.29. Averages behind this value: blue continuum 94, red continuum 144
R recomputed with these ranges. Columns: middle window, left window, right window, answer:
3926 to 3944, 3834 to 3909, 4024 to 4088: 6.81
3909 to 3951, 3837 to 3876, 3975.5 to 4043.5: 7.62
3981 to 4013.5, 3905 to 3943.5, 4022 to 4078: -4.45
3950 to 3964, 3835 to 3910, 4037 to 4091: 1.30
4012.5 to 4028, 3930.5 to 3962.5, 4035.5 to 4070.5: -3.02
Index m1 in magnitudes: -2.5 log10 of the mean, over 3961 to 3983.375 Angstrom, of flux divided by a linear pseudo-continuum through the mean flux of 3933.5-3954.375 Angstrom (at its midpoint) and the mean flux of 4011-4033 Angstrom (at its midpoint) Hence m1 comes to 0.38 mag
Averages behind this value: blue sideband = 96.8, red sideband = 154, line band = 83.1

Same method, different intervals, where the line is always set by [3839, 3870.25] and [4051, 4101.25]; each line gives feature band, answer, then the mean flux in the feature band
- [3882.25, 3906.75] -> 0.059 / 99.8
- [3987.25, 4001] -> -0.082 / 138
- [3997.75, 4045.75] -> -0.117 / 150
